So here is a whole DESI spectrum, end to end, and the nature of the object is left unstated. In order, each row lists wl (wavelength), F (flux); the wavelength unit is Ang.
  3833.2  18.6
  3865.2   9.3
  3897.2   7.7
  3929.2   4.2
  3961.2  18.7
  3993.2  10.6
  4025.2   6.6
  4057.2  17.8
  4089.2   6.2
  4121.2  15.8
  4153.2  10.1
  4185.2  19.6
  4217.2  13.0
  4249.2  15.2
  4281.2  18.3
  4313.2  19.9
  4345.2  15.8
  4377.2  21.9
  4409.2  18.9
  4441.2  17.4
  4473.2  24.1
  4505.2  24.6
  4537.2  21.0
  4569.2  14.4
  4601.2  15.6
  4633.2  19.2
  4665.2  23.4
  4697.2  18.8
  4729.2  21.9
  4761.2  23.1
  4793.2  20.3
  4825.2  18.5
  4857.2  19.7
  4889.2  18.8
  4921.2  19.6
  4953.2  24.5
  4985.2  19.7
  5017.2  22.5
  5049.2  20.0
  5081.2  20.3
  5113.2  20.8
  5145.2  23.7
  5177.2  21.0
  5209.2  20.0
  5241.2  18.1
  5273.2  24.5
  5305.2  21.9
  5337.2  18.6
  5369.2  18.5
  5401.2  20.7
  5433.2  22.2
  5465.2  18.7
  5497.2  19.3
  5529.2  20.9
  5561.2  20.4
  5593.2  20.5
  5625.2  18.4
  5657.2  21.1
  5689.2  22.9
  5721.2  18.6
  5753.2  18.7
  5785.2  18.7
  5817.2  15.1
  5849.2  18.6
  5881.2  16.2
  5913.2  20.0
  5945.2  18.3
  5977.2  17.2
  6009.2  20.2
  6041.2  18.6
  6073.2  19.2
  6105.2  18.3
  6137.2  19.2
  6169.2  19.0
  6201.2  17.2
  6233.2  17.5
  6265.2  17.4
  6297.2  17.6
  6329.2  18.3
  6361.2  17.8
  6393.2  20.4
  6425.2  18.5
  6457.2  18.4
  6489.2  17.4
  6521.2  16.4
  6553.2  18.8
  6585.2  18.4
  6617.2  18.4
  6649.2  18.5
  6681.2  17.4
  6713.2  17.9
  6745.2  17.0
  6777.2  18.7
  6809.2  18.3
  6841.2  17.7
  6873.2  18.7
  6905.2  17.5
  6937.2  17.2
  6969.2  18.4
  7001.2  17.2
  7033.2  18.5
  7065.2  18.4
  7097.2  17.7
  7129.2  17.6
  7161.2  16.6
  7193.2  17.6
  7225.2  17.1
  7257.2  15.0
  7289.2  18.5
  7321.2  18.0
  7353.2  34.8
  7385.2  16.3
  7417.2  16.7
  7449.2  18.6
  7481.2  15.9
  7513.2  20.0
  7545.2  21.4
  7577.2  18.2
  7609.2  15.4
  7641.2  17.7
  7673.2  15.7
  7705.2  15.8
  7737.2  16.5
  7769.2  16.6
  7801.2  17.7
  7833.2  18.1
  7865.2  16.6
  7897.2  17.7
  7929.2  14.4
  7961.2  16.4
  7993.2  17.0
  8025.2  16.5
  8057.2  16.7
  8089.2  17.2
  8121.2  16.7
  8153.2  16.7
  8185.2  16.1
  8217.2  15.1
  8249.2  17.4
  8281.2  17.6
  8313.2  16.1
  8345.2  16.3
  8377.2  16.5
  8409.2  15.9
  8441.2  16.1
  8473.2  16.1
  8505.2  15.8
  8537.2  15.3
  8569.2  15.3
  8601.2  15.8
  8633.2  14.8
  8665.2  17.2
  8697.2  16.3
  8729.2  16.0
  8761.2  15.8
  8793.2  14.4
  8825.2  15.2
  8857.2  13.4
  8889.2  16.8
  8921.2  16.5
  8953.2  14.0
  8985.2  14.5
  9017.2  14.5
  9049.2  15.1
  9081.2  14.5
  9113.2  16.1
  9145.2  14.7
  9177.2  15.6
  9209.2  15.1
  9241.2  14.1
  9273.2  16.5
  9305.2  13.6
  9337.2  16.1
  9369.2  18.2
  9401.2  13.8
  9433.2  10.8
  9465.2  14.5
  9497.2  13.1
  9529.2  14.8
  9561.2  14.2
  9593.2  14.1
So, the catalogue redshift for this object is 0.119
